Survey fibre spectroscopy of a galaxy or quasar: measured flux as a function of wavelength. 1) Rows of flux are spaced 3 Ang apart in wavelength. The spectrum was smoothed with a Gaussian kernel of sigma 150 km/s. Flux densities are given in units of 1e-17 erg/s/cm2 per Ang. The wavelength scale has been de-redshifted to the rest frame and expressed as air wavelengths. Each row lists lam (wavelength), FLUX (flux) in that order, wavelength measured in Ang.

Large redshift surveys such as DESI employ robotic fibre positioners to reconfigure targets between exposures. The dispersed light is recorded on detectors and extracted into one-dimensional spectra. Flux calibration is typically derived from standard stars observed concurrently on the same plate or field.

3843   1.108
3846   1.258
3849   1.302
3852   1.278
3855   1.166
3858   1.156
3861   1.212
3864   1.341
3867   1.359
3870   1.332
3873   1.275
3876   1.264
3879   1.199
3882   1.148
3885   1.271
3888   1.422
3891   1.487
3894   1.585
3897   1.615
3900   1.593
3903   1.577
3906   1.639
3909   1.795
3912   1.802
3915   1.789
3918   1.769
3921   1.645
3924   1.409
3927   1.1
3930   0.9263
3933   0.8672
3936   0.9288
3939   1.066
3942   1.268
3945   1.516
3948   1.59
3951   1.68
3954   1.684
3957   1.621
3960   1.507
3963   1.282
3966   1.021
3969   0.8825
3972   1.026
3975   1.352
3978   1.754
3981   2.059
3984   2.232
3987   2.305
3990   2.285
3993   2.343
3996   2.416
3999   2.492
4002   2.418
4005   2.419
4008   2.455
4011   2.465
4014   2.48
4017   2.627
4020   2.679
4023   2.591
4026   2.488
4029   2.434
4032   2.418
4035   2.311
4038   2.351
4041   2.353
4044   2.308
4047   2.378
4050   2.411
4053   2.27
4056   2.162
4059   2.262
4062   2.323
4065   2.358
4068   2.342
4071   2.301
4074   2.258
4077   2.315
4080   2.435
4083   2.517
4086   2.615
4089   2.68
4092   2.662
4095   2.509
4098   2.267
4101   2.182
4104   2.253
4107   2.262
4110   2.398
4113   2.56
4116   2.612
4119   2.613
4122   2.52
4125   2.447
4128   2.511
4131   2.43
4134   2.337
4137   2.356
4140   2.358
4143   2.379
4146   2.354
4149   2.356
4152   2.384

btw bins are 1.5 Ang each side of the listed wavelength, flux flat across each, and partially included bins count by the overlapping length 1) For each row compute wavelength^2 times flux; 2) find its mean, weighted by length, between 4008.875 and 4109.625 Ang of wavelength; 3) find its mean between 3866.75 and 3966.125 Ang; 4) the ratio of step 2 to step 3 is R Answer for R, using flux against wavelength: 1.82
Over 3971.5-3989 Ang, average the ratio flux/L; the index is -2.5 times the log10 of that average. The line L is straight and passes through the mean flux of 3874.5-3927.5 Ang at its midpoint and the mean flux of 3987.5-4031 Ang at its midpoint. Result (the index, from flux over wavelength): 0.20 mag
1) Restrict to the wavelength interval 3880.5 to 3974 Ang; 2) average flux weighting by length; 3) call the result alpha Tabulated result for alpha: 1.4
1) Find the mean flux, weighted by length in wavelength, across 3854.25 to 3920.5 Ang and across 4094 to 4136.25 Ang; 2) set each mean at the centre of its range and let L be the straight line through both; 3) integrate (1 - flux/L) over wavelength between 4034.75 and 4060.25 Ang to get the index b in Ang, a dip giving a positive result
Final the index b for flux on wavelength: -2.2 Ang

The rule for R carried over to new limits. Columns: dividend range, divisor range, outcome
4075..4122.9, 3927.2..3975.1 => 2.11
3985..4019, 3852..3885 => 2.08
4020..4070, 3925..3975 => 1.98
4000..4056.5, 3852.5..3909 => 1.89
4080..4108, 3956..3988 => 1.69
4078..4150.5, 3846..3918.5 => 1.92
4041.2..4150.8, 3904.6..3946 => 1.88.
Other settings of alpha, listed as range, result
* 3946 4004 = 1.79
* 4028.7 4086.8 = 2.35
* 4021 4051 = 2.41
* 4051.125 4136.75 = 2.41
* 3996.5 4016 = 2.46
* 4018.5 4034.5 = 2.51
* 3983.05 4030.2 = 2.45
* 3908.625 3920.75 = 1.77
